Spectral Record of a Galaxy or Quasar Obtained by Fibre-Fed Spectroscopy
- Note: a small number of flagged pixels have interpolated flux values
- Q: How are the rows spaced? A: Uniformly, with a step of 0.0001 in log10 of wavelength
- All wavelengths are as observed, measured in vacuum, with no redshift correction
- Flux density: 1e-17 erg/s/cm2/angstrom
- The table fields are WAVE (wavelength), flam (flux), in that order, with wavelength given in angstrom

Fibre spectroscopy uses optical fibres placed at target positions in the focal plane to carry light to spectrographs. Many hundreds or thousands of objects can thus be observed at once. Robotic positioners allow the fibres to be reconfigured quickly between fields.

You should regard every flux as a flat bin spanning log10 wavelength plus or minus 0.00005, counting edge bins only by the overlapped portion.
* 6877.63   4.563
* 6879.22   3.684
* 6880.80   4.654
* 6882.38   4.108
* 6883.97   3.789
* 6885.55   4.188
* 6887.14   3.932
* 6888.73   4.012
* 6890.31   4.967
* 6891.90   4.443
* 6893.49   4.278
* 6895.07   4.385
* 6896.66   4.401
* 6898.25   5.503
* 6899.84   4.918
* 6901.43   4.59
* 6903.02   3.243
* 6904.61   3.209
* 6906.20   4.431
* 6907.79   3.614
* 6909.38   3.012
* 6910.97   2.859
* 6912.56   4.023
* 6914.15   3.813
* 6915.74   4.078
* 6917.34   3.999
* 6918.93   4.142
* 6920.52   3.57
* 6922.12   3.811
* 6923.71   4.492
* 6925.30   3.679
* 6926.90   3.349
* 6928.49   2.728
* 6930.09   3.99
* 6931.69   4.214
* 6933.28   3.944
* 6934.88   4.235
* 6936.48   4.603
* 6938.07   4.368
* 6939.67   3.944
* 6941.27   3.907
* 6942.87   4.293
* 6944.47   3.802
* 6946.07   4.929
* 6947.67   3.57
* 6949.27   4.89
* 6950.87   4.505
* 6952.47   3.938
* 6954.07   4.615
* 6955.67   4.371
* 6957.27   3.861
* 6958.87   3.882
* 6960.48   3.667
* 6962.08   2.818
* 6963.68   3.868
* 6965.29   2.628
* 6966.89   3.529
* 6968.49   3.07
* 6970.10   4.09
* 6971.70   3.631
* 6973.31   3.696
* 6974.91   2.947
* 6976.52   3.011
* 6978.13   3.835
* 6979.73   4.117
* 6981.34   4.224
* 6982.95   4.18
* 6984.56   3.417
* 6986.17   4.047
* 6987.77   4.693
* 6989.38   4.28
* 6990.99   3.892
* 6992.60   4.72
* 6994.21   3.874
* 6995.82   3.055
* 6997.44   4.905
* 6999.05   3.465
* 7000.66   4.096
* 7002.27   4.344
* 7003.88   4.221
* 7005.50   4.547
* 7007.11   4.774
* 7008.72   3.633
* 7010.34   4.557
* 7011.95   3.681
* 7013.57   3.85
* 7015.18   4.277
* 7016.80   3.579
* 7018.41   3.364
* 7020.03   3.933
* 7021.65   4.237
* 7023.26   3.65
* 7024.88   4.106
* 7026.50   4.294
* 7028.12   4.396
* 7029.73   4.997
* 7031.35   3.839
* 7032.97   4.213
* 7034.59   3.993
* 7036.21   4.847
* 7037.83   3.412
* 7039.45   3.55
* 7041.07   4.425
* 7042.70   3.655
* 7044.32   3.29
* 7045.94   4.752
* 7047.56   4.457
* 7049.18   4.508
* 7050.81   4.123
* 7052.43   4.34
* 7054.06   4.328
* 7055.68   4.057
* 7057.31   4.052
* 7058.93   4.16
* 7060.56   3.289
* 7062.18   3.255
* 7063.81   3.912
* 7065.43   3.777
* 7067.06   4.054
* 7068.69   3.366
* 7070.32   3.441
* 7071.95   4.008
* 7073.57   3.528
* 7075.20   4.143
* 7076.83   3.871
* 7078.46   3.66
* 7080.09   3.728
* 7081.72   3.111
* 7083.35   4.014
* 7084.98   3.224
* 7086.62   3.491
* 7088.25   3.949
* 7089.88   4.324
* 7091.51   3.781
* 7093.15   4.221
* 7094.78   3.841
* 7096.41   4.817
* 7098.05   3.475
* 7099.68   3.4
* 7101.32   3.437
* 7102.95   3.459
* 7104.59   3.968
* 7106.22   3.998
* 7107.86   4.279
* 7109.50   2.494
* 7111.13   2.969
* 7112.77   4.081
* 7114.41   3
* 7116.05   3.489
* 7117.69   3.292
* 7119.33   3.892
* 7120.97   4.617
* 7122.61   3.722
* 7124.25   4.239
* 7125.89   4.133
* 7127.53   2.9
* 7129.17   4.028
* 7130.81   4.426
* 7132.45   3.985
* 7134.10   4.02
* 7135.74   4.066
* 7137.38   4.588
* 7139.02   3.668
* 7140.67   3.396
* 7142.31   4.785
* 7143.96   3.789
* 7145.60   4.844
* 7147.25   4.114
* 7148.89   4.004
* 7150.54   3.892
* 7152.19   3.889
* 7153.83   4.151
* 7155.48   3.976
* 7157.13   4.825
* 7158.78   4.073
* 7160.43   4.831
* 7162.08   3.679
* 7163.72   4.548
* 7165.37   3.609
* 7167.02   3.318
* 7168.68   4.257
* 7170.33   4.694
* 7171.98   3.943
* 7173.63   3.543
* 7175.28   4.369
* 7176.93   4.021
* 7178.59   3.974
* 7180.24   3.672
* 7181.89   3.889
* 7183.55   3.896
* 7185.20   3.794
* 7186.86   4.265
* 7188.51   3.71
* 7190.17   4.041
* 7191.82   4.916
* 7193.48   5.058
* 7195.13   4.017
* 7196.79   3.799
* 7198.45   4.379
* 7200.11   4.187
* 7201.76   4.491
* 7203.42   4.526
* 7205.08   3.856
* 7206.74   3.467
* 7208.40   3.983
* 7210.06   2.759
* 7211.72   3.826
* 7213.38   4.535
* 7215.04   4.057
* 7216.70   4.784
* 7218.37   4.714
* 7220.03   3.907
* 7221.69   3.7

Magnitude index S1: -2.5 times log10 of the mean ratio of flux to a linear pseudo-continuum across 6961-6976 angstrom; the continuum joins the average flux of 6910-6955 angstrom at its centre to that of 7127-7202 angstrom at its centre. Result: 0.19 mag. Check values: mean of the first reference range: 4.01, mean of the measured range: 3.36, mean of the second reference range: 4.1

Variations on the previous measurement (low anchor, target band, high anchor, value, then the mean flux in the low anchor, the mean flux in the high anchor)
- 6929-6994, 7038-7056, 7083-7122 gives -0.08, 3.95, 3.73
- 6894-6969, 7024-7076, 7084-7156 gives -0.03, 3.95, 3.87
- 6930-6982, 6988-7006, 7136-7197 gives -0.05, 3.91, 4.11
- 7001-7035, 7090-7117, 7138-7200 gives 0.12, 4.12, 4.1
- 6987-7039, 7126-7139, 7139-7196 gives 0.03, 4.11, 4.1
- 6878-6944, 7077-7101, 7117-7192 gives 0.07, 4.04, 4.04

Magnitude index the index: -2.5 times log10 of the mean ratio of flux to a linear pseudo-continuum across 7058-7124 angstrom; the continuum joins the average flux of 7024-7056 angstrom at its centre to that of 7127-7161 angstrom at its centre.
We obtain 0.12 mag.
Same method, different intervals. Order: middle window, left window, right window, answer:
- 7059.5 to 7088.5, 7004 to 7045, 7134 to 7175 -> 0.117 mag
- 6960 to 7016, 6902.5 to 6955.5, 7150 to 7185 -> 0.025 mag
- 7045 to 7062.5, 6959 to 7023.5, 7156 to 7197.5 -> -0.052 mag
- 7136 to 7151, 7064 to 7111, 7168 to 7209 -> -0.049 mag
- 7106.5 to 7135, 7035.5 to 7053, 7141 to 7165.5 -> 0.119 mag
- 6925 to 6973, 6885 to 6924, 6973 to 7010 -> 0.039 mag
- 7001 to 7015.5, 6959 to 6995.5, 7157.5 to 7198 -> -0.113 mag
